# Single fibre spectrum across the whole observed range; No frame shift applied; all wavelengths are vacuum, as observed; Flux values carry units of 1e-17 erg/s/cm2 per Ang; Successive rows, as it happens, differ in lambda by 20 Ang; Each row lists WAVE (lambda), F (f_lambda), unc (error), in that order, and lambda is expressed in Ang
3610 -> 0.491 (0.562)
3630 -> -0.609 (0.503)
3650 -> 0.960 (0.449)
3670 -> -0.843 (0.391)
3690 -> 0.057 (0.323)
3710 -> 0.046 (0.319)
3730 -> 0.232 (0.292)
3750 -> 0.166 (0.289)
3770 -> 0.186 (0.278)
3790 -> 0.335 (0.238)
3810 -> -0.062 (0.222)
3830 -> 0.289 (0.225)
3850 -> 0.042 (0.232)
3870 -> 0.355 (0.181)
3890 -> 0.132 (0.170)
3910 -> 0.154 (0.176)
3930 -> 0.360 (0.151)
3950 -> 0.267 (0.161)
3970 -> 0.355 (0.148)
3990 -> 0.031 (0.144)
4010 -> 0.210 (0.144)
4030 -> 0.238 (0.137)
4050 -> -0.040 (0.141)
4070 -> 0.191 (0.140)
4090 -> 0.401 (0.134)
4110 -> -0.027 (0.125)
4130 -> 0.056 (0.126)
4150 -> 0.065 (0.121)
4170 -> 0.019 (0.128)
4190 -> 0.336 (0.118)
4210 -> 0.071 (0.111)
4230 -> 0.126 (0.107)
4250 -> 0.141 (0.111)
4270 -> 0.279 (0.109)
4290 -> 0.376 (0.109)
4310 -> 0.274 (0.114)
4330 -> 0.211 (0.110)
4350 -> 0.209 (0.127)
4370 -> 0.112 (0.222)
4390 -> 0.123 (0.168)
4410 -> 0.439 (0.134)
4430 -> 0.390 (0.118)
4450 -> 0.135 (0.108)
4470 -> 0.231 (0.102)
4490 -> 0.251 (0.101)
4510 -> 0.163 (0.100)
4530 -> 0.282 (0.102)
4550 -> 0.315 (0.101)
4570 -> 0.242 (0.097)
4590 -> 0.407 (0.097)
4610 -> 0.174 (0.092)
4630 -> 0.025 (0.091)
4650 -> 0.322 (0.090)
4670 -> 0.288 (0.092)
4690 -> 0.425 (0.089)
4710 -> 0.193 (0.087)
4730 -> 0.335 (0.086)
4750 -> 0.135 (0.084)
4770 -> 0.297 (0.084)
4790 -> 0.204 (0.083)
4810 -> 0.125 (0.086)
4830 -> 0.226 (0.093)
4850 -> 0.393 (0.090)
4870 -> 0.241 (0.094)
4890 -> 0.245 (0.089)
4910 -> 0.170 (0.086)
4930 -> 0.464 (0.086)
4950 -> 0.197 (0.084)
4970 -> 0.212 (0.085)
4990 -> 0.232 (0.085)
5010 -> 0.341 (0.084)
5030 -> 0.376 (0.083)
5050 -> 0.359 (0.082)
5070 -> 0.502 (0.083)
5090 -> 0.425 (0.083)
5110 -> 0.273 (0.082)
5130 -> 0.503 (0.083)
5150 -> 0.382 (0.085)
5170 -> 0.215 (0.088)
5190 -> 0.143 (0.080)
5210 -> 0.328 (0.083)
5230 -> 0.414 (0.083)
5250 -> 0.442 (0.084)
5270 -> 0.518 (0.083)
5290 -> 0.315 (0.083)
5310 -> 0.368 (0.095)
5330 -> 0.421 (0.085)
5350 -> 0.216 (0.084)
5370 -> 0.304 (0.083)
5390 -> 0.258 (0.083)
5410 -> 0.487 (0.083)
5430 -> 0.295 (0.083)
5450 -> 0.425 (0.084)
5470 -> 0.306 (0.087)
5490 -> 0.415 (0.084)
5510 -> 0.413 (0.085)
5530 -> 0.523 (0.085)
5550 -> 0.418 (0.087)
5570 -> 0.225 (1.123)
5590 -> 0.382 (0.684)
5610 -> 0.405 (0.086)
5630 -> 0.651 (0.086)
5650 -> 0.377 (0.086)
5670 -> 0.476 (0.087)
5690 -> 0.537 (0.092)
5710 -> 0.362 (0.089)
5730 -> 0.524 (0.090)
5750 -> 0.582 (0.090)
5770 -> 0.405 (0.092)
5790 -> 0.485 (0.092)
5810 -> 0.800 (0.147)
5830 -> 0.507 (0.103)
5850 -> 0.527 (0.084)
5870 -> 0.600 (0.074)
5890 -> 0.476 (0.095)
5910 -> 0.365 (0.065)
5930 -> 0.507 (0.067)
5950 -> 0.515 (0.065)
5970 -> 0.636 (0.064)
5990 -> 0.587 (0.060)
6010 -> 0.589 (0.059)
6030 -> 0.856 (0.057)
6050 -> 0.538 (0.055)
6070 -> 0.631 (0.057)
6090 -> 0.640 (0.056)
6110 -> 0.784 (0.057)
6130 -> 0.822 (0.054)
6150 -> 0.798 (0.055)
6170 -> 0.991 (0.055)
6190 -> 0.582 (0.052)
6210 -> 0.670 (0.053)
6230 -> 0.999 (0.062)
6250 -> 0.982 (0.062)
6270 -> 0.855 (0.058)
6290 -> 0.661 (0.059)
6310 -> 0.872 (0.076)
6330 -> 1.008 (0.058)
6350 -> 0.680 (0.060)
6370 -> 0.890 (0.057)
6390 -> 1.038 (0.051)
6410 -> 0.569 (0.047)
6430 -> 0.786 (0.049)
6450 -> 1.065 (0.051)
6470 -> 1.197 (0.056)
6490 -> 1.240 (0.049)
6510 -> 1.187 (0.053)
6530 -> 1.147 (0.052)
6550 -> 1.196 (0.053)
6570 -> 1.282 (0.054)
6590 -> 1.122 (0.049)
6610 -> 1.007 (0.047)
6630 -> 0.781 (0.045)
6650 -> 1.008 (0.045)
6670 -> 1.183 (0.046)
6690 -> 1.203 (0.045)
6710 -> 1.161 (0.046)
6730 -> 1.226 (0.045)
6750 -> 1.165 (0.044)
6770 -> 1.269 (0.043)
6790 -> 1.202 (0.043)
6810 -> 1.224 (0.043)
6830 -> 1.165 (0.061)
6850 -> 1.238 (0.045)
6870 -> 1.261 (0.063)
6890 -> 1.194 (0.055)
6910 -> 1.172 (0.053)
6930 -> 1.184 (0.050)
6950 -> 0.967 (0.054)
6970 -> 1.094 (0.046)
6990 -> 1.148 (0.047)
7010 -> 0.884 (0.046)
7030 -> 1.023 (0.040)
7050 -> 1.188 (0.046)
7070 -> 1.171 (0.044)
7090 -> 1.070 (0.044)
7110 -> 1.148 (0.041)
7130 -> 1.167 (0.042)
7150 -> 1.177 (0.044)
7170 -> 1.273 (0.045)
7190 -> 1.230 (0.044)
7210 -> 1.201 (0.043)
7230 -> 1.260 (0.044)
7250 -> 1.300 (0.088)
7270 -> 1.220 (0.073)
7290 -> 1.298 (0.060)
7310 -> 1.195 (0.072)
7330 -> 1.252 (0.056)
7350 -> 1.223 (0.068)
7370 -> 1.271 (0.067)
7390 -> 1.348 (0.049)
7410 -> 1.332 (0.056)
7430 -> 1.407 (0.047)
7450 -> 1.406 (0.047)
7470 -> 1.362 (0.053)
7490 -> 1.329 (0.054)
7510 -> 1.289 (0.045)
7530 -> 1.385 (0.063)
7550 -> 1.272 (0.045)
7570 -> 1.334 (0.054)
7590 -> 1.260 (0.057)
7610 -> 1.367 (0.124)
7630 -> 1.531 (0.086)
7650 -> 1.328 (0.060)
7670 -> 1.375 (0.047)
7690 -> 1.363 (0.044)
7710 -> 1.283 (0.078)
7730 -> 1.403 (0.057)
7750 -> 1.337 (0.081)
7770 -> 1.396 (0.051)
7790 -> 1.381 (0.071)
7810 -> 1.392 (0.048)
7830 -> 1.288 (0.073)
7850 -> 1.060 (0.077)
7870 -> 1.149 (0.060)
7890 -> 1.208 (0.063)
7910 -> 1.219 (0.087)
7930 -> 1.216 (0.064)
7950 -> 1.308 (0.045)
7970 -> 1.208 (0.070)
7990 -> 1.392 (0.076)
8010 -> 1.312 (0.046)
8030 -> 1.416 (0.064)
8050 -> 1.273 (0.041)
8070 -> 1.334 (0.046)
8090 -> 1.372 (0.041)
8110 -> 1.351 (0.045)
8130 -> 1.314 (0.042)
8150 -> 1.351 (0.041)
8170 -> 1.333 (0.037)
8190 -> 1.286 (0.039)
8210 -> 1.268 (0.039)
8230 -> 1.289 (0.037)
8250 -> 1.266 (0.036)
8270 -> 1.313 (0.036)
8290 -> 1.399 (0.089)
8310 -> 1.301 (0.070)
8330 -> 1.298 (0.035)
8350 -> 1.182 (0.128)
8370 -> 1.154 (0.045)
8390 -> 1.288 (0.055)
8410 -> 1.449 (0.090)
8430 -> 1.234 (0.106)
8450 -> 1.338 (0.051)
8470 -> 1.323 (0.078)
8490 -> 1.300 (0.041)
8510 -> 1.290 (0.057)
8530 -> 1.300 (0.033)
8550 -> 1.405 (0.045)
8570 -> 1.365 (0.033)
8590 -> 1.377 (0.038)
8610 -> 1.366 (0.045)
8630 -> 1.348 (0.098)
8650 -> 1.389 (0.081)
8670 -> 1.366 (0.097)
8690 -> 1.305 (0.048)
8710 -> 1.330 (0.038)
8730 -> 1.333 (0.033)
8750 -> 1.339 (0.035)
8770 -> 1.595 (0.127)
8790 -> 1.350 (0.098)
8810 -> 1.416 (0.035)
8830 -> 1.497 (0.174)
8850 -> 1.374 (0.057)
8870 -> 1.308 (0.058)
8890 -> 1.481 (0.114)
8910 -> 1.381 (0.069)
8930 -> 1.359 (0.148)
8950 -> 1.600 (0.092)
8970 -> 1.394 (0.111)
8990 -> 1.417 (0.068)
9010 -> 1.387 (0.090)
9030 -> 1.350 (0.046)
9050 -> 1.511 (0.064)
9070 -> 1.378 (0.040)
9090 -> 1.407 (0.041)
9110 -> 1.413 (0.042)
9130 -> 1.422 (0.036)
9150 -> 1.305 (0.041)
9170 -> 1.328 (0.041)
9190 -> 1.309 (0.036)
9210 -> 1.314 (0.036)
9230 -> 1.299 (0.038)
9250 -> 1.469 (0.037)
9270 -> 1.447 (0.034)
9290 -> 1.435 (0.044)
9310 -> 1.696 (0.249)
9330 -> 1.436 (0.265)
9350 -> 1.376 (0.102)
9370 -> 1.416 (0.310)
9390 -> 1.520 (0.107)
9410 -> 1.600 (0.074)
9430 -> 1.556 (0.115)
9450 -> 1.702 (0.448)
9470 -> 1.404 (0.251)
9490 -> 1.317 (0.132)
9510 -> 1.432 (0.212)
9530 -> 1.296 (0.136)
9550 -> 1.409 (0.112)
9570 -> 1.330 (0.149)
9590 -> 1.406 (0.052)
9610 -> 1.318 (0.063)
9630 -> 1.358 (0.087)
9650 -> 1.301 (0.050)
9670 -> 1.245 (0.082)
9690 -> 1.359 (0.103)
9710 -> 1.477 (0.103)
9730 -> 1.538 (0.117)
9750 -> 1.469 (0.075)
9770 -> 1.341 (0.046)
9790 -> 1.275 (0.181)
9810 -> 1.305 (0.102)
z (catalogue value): 0.616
